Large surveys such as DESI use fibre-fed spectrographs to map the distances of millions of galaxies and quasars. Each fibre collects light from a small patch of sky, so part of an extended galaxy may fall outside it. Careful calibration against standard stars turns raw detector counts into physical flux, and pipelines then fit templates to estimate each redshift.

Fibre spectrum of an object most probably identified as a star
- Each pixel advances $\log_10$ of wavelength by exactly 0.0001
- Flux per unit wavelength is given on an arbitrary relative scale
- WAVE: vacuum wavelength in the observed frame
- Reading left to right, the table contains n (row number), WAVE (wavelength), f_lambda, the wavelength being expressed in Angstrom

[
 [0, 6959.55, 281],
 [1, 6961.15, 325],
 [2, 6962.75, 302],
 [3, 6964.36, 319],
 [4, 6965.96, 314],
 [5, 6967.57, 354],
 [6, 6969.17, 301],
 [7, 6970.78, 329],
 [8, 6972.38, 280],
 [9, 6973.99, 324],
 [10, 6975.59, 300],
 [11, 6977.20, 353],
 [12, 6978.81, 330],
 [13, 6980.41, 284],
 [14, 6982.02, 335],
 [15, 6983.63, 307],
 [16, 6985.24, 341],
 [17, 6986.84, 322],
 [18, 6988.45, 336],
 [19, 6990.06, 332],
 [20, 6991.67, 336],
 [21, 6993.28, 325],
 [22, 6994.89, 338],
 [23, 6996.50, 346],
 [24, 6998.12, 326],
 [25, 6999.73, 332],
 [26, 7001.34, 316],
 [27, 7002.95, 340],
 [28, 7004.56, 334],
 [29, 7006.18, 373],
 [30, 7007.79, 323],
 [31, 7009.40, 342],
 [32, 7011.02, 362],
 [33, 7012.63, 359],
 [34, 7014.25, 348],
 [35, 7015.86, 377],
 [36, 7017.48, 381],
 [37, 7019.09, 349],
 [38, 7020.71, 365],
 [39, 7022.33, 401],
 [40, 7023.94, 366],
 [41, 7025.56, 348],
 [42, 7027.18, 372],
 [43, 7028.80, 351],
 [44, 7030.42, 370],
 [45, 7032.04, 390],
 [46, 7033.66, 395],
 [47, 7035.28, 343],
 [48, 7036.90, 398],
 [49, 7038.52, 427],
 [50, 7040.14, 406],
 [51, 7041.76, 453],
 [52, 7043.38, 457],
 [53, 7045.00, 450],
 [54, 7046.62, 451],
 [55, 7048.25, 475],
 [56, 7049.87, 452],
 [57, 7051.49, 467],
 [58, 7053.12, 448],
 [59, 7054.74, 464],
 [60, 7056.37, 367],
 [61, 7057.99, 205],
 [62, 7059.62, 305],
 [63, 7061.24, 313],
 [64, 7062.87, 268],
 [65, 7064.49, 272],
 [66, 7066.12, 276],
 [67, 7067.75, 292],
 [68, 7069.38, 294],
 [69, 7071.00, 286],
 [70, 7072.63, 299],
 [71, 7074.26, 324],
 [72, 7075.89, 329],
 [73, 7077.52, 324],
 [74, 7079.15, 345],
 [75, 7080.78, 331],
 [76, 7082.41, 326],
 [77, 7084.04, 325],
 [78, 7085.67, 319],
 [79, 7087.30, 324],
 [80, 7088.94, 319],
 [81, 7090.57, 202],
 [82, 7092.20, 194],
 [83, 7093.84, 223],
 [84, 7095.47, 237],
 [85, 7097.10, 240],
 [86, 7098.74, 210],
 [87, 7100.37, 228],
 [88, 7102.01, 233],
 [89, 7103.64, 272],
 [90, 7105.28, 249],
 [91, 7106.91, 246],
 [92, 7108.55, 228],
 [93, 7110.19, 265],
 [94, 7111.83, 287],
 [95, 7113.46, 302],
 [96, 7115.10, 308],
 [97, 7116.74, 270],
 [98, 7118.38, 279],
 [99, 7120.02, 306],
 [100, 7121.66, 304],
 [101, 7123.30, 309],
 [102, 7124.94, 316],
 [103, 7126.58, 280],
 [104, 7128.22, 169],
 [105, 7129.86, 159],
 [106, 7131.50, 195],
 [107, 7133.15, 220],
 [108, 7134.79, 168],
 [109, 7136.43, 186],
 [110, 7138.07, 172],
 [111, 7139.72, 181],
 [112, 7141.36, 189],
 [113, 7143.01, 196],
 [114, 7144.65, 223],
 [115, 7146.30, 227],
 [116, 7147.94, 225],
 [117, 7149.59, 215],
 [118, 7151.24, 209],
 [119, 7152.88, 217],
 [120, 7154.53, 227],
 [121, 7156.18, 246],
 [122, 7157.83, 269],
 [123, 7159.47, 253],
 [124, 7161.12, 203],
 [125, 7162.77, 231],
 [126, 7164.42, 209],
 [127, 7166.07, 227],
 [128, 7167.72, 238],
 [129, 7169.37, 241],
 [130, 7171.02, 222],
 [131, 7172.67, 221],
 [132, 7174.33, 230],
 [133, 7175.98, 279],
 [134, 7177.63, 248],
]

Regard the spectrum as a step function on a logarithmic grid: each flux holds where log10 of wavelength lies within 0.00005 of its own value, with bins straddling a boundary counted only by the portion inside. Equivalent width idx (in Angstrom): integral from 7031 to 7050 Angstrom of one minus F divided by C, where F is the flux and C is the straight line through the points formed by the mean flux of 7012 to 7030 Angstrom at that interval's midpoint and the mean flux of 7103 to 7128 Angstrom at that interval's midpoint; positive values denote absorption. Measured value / -4.2 Angstrom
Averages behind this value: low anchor 365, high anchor 279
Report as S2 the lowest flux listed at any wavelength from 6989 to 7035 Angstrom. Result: 316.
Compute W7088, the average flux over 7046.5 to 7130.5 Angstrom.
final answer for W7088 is 297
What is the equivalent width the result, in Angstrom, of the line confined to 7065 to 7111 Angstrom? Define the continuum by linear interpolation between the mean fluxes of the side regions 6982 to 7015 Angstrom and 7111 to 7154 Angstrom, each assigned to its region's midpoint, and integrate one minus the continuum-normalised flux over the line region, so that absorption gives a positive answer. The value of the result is -1.2 Angstrom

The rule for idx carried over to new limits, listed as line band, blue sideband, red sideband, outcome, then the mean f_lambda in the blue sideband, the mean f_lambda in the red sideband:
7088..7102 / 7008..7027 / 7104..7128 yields 3.0 Angstrom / 362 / 279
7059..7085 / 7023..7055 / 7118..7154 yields 3.0 Angstrom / 413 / 224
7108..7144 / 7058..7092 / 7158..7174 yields 2.9 Angstrom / 299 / 229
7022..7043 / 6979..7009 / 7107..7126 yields -4.7 Angstrom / 331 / 287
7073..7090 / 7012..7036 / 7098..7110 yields -3.0 Angstrom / 368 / 240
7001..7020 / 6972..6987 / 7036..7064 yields 0.1 Angstrom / 319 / 399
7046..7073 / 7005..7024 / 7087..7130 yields -3.1 Angstrom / 362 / 259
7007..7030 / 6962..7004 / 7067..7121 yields -3.8 Angstrom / 324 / 279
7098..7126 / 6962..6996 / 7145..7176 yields -2.0 Angstrom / 322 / 230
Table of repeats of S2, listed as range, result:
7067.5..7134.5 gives 159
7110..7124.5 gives 265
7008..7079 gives 205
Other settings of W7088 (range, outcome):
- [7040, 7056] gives 452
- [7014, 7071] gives 373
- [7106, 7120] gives 275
